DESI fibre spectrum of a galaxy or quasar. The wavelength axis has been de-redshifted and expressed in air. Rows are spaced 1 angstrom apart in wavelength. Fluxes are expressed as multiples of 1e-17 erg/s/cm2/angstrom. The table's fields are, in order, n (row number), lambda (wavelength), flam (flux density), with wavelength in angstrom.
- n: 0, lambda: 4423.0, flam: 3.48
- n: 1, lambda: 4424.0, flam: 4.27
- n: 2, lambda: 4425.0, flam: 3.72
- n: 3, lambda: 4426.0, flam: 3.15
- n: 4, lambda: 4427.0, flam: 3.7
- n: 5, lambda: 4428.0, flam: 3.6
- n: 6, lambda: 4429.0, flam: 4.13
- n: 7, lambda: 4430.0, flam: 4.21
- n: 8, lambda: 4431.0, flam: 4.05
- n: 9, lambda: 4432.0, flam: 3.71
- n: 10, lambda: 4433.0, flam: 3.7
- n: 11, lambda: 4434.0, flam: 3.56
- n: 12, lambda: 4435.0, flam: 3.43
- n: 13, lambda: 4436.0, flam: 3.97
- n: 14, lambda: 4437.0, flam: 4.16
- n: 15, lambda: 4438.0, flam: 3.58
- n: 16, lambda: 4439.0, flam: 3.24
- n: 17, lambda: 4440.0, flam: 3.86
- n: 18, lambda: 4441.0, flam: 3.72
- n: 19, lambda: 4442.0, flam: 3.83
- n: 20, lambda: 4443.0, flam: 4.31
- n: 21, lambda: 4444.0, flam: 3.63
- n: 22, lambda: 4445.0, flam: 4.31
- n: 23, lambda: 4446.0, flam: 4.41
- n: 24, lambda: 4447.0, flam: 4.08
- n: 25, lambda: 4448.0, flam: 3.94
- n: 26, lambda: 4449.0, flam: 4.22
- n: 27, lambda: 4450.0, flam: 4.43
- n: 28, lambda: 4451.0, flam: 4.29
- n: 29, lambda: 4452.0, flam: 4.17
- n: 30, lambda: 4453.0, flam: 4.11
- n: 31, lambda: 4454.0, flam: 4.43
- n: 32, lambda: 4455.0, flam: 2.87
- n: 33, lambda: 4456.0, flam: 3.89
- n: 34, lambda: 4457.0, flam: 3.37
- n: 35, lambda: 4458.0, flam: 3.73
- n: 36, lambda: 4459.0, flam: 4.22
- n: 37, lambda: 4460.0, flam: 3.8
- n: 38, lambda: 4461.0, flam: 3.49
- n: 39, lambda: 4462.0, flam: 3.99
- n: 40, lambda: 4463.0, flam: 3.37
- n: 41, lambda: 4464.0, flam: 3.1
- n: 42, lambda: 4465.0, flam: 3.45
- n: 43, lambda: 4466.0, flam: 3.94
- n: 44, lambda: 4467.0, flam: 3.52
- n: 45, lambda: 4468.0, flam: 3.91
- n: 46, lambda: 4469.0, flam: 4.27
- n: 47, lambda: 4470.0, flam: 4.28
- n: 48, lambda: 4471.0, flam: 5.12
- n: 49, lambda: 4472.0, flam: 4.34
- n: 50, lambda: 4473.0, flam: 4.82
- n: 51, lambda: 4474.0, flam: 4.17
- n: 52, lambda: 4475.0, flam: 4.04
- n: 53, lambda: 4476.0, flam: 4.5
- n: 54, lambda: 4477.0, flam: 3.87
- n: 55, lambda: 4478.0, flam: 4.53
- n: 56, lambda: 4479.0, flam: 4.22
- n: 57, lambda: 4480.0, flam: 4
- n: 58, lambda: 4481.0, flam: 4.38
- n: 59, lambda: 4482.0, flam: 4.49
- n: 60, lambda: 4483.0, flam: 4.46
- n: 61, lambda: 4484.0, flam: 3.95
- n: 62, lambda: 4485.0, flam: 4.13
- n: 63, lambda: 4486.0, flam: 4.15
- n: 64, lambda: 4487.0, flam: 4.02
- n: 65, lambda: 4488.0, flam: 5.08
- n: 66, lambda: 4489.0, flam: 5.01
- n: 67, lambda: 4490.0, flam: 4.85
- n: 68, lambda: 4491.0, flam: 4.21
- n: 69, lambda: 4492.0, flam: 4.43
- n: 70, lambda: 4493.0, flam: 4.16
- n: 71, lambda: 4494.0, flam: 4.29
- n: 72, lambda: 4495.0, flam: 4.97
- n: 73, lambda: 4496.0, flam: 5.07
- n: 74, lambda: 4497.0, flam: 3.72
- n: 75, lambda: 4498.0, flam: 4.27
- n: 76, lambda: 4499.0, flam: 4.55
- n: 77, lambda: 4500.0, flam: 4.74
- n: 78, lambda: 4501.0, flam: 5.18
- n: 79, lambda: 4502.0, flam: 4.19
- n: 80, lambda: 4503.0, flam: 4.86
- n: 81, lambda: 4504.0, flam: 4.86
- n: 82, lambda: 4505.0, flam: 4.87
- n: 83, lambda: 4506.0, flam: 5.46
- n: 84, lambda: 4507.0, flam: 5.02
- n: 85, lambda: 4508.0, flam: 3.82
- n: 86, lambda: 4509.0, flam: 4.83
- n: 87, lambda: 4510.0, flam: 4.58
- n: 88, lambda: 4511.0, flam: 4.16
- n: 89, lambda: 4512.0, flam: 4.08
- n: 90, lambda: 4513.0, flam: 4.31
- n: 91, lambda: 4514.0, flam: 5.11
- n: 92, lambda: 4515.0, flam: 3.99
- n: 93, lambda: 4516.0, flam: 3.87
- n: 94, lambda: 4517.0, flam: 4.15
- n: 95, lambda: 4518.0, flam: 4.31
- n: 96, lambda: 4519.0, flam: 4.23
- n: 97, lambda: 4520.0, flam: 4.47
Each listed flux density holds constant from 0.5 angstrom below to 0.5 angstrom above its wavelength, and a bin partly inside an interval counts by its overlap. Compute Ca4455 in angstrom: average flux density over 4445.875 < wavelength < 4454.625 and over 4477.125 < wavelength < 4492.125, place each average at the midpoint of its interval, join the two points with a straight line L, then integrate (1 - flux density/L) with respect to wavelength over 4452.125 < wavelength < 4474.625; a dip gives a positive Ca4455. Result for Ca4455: 1.8 angstrom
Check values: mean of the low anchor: 4.2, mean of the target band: 3.92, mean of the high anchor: 4.38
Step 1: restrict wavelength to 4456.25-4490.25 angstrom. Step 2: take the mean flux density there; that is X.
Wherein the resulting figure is 4.13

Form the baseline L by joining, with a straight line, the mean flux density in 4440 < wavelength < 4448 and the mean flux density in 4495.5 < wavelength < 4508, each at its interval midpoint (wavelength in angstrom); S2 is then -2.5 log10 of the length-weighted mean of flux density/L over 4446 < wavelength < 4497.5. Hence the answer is 0.05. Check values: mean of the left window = 4.02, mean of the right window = 4.7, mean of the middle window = 4.16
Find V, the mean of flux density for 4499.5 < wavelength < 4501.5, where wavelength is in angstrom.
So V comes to 4.96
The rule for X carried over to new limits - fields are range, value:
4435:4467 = 3.86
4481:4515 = 4.53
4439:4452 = 4.06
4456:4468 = 3.66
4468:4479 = 4.36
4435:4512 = 4.21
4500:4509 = 4.78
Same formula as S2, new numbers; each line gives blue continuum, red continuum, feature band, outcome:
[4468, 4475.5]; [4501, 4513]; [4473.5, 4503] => 0.02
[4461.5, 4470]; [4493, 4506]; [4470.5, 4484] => -0.09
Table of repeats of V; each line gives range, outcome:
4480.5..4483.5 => 4.44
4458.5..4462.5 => 3.88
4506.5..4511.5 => 4.48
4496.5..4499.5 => 4.18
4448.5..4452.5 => 4.28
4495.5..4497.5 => 4.4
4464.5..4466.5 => 3.7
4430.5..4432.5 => 3.88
